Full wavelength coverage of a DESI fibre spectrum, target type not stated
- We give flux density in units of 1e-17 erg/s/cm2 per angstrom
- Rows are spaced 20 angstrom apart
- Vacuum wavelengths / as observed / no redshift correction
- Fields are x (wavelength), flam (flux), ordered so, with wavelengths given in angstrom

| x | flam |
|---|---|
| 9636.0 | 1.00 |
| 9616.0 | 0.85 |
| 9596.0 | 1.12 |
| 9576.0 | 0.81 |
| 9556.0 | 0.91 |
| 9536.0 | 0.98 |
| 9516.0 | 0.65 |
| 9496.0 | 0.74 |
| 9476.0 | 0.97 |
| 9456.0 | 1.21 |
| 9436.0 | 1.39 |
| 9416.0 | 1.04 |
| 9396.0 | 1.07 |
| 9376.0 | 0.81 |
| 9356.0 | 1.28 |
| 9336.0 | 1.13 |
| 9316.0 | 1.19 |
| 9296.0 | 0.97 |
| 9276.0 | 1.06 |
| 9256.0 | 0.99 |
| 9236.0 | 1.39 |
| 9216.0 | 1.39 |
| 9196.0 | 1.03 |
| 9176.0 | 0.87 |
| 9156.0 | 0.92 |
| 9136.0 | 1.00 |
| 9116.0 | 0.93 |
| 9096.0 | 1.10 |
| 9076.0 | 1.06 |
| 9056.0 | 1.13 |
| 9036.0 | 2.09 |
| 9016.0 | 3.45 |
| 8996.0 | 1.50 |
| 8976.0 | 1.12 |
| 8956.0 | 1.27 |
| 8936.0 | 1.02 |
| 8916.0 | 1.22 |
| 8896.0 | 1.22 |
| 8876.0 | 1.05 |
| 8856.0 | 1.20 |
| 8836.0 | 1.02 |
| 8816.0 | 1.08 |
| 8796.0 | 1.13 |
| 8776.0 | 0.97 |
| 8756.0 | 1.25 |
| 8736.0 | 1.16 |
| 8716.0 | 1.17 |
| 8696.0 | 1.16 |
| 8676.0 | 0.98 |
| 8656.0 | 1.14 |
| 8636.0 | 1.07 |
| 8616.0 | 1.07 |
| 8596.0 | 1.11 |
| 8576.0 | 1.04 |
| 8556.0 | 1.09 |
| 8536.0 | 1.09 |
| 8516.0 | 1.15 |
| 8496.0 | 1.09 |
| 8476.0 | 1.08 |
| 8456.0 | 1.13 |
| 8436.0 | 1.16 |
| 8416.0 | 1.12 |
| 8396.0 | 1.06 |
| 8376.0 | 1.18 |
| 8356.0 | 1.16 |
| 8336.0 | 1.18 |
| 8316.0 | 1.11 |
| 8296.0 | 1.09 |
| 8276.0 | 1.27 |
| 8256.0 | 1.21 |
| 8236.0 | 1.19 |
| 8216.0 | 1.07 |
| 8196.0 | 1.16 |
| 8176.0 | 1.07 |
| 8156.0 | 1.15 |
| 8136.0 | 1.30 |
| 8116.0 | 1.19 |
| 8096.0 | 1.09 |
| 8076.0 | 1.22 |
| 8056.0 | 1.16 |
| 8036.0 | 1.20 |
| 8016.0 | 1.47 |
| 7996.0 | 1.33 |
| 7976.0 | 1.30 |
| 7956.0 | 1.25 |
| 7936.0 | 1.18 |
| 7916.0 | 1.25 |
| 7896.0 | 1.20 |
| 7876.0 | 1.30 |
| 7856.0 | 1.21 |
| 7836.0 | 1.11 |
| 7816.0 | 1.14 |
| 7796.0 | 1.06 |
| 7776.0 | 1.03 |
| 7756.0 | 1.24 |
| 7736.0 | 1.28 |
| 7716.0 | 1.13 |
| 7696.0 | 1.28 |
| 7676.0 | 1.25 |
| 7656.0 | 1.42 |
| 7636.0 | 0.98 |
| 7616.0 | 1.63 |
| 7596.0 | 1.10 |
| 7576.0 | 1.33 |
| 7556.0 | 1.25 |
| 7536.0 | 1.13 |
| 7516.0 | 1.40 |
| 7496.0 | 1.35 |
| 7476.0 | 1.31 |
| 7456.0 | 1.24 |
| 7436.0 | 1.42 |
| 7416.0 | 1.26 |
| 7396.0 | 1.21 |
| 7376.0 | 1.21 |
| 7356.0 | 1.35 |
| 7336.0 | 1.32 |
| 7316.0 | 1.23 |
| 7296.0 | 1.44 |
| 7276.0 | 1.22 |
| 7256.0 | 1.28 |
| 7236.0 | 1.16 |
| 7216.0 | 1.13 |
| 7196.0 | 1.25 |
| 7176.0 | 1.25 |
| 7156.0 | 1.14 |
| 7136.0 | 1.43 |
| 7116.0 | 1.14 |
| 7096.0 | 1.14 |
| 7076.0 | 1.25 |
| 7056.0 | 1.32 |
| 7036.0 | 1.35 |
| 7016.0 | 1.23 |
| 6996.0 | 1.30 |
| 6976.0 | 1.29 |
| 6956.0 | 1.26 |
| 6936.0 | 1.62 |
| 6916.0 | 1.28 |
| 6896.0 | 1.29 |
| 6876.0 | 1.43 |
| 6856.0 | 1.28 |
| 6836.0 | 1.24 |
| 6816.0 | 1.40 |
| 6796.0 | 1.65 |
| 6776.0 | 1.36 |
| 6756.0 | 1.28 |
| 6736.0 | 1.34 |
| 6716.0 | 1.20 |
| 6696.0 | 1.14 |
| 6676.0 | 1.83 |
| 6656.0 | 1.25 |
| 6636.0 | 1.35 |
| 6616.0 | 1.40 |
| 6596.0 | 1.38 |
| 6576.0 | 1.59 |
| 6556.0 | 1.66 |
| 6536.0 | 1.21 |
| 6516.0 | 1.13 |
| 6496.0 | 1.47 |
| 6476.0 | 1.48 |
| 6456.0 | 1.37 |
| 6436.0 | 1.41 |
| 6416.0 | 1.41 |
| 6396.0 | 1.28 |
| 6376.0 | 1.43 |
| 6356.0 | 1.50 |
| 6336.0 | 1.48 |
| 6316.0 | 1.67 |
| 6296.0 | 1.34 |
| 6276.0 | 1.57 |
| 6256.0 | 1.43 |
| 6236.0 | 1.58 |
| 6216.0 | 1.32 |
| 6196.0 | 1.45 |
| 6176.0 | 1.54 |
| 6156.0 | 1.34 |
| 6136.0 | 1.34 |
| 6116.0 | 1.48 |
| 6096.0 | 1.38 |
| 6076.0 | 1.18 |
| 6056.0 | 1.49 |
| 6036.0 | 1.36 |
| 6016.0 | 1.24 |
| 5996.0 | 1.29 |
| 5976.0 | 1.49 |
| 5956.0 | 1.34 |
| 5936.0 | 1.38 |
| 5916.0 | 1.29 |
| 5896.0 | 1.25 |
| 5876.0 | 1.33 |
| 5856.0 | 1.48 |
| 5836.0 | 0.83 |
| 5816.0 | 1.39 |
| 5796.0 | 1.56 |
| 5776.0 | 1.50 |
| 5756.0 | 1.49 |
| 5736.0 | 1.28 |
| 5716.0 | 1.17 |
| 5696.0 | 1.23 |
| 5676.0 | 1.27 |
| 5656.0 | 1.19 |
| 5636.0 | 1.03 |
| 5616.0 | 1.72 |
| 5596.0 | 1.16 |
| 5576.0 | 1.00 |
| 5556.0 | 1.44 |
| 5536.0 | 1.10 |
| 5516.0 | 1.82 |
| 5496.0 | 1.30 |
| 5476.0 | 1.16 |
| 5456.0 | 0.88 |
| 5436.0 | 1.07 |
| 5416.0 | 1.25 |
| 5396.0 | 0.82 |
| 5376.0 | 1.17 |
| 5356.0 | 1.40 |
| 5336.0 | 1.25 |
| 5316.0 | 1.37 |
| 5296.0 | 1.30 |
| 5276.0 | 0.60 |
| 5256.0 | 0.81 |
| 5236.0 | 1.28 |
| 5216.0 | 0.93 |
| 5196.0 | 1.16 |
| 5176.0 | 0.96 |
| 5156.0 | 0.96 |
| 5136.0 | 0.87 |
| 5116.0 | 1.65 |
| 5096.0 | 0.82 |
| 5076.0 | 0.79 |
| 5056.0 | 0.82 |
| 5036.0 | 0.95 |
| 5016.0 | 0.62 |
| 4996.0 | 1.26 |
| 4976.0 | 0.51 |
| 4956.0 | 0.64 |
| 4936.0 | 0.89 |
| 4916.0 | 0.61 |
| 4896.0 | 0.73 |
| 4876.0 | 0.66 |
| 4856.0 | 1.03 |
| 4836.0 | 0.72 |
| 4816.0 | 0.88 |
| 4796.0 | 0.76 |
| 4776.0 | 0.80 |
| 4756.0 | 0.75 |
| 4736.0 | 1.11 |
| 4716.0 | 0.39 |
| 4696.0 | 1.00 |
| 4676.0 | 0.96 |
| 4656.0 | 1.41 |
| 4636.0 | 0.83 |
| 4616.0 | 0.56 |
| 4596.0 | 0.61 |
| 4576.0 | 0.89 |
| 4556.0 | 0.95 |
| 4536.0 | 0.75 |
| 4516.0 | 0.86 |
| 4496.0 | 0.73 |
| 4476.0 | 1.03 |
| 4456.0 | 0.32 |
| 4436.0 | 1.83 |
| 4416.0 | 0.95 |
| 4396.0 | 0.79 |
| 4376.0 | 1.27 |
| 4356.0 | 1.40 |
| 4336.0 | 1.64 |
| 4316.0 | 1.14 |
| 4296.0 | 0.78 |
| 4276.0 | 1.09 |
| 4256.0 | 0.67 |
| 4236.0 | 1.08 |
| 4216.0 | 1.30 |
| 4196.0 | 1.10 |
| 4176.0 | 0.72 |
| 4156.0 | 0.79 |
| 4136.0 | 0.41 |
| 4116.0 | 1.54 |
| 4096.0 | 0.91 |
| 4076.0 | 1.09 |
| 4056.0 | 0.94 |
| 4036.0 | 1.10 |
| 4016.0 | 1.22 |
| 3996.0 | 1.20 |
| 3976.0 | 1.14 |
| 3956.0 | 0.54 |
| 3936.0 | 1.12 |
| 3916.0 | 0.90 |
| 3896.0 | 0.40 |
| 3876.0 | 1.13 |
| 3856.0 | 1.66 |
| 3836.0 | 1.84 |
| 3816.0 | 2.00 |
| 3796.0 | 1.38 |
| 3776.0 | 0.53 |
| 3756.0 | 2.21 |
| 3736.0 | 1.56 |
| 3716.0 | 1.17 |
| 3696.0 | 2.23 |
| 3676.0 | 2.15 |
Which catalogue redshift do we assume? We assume 0.372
